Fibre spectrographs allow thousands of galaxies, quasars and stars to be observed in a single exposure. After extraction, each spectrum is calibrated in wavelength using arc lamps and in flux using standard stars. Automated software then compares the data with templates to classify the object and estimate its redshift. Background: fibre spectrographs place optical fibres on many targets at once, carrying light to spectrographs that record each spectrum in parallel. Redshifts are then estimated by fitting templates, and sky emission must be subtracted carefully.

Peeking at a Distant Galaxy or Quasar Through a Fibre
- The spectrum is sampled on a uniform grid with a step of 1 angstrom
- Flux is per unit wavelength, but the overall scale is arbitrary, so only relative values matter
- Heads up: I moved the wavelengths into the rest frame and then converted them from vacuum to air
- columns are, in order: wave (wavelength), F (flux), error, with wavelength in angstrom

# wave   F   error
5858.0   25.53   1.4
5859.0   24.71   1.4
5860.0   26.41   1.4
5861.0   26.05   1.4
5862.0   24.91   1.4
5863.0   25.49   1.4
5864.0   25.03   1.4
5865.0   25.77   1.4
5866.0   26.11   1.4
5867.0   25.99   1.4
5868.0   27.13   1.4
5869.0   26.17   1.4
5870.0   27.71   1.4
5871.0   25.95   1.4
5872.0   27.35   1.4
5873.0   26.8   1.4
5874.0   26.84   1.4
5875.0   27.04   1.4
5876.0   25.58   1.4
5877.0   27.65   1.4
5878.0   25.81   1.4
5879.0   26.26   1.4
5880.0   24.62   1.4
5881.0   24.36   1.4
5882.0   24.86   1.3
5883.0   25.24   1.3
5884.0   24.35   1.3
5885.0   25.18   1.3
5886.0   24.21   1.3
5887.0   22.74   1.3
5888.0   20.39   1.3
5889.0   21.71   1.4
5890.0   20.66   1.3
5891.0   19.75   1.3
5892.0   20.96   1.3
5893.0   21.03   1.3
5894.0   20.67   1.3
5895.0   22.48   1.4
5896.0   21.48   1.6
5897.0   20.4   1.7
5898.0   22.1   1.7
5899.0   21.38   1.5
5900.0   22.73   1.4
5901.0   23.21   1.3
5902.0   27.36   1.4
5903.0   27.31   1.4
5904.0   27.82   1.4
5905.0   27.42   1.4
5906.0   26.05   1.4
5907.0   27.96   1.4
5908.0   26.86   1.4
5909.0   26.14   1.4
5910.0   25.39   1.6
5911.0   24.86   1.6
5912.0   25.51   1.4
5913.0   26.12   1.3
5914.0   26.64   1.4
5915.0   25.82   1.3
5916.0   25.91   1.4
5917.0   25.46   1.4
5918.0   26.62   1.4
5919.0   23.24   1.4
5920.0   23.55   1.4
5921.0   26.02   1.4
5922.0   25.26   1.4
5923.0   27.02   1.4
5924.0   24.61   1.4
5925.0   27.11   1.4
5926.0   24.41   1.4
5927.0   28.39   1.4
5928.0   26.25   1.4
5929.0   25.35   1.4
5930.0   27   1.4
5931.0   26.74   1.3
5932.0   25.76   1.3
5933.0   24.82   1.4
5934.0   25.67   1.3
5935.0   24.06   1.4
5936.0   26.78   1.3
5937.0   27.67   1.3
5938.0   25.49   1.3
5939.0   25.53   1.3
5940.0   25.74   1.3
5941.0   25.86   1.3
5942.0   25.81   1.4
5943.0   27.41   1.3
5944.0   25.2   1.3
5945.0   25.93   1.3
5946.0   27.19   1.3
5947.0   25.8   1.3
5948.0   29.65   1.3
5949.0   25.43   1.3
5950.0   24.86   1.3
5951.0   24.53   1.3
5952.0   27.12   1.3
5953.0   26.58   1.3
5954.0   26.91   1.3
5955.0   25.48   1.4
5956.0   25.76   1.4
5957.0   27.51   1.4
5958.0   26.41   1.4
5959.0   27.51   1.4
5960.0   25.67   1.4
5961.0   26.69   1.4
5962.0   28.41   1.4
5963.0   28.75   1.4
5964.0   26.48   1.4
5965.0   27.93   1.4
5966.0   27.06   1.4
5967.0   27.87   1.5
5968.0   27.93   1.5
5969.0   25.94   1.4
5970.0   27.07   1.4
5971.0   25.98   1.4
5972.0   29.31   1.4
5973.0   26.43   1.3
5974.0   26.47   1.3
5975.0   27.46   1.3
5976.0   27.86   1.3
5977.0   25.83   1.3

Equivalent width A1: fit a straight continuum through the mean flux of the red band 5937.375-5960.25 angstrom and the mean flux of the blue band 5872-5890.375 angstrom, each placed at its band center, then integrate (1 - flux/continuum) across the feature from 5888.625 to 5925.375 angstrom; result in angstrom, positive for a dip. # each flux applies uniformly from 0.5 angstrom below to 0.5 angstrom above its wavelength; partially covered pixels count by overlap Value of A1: 1.31 angstrom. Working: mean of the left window 24.8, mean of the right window 26.2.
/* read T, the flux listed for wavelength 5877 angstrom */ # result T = 27.65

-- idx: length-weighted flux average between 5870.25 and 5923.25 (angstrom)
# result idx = 24.7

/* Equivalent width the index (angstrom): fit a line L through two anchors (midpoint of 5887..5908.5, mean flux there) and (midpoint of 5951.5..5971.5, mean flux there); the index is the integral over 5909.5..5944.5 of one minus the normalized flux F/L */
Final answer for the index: -1.2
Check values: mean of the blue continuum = 23.3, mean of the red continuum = 27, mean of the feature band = 25.8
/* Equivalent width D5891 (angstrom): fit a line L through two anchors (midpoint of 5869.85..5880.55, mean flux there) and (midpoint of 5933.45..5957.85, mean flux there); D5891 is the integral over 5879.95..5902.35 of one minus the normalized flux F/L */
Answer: 3.20 angstrom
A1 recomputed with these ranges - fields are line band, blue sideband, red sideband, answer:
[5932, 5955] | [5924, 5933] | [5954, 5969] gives 0.4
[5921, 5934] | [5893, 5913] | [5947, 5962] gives -0.3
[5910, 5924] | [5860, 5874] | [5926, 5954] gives 0.4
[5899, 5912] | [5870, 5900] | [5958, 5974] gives -0.7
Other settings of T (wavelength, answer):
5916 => 25.91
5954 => 26.91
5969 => 25.94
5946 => 27.19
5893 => 21.03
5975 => 27.46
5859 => 24.71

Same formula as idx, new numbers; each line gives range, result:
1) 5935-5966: 26.5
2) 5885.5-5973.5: 25.5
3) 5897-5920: 25.4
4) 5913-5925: 25.6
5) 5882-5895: 22.4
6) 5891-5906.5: 23.4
